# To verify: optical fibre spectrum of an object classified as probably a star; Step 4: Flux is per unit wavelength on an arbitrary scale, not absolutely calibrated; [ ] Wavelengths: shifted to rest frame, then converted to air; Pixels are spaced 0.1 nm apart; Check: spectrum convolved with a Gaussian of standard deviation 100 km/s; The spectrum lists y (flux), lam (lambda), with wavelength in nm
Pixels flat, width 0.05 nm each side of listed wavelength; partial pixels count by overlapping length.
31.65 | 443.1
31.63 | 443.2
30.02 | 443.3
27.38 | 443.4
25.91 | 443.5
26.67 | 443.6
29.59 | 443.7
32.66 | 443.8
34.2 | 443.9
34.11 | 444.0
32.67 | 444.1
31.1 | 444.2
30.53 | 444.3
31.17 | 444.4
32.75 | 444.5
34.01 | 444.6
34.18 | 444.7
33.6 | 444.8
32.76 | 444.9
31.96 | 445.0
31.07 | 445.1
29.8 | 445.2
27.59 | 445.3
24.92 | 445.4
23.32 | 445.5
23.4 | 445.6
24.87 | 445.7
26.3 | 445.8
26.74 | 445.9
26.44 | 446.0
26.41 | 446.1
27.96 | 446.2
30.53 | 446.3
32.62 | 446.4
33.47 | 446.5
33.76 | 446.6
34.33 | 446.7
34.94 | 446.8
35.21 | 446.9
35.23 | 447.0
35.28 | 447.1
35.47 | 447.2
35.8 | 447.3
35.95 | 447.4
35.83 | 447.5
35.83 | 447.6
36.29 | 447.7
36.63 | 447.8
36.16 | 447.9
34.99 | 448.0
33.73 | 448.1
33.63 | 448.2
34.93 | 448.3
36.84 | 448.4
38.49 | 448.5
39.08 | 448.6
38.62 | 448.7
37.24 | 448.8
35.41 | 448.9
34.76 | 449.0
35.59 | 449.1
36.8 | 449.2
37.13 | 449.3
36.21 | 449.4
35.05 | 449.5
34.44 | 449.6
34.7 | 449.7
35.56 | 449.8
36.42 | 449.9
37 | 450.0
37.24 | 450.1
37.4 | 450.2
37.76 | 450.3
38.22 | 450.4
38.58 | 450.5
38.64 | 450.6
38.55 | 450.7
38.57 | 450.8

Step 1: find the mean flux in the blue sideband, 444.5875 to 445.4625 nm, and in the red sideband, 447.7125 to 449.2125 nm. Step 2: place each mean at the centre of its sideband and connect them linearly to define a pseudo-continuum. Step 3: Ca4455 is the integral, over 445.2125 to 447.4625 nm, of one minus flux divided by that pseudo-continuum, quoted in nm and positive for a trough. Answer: 0.17 nm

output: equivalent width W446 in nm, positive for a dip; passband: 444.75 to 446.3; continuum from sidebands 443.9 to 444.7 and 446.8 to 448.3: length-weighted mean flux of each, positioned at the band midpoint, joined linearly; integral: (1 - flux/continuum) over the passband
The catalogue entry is 0.26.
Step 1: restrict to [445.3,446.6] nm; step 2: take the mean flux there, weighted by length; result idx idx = 27.5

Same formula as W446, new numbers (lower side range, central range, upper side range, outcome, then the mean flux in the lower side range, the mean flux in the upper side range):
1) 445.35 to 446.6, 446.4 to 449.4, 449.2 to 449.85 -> -0.37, 27.5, 35.6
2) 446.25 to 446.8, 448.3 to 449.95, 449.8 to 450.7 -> -0.01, 33.1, 37.6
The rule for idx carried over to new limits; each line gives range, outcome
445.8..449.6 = 34.5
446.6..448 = 35.5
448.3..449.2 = 36.9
